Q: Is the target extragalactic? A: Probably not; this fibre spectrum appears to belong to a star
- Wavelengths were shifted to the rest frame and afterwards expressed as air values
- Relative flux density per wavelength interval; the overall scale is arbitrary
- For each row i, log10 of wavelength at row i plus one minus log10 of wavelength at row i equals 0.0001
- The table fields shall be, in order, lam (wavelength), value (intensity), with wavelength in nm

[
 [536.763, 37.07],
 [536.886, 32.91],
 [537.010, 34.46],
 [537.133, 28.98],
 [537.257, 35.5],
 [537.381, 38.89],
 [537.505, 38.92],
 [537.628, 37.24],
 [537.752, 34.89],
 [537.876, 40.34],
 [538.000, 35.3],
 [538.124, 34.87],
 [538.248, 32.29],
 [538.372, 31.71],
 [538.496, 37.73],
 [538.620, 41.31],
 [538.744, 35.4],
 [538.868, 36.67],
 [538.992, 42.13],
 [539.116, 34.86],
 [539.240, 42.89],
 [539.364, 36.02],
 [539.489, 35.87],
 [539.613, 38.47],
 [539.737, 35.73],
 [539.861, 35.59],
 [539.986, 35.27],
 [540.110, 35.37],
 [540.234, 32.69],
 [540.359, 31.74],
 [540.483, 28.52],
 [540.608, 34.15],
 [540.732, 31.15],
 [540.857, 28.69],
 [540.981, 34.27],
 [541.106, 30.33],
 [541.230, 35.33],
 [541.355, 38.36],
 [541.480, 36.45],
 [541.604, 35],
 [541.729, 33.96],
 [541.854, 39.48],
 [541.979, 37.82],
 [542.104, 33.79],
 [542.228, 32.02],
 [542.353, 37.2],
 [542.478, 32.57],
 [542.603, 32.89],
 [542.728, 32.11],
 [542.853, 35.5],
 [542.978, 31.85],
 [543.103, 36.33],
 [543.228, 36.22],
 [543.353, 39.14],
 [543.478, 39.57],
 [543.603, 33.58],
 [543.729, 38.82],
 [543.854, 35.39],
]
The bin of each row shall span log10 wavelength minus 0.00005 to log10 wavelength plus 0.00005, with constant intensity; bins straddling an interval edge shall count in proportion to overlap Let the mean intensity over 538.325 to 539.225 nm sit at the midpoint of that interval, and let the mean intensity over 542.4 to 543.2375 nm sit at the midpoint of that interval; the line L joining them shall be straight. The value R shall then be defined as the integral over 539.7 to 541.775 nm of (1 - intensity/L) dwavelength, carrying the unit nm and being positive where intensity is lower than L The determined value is 0.12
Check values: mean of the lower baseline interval 37.5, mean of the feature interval 33.7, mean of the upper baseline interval 33.8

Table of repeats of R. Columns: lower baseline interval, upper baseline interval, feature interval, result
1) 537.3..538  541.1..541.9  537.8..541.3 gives 0.157 nm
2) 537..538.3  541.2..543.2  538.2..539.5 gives -0.058 nm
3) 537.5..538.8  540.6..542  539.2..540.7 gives 0.012 nm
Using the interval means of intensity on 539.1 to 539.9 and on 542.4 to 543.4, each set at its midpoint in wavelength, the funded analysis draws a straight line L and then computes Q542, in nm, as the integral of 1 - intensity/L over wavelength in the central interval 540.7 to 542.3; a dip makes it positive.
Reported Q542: 0.05 nm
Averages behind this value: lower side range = 37.2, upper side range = 34.5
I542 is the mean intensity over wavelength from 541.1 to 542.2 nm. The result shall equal 35.8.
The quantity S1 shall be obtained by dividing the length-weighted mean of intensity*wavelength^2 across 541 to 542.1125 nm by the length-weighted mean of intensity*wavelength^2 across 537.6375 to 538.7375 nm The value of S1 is 1.00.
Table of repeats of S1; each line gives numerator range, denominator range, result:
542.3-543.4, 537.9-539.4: 0.96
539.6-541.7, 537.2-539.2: 0.93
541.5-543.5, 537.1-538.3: 1.00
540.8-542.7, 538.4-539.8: 0.92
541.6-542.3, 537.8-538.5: 1.02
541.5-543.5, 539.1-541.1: 1.04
